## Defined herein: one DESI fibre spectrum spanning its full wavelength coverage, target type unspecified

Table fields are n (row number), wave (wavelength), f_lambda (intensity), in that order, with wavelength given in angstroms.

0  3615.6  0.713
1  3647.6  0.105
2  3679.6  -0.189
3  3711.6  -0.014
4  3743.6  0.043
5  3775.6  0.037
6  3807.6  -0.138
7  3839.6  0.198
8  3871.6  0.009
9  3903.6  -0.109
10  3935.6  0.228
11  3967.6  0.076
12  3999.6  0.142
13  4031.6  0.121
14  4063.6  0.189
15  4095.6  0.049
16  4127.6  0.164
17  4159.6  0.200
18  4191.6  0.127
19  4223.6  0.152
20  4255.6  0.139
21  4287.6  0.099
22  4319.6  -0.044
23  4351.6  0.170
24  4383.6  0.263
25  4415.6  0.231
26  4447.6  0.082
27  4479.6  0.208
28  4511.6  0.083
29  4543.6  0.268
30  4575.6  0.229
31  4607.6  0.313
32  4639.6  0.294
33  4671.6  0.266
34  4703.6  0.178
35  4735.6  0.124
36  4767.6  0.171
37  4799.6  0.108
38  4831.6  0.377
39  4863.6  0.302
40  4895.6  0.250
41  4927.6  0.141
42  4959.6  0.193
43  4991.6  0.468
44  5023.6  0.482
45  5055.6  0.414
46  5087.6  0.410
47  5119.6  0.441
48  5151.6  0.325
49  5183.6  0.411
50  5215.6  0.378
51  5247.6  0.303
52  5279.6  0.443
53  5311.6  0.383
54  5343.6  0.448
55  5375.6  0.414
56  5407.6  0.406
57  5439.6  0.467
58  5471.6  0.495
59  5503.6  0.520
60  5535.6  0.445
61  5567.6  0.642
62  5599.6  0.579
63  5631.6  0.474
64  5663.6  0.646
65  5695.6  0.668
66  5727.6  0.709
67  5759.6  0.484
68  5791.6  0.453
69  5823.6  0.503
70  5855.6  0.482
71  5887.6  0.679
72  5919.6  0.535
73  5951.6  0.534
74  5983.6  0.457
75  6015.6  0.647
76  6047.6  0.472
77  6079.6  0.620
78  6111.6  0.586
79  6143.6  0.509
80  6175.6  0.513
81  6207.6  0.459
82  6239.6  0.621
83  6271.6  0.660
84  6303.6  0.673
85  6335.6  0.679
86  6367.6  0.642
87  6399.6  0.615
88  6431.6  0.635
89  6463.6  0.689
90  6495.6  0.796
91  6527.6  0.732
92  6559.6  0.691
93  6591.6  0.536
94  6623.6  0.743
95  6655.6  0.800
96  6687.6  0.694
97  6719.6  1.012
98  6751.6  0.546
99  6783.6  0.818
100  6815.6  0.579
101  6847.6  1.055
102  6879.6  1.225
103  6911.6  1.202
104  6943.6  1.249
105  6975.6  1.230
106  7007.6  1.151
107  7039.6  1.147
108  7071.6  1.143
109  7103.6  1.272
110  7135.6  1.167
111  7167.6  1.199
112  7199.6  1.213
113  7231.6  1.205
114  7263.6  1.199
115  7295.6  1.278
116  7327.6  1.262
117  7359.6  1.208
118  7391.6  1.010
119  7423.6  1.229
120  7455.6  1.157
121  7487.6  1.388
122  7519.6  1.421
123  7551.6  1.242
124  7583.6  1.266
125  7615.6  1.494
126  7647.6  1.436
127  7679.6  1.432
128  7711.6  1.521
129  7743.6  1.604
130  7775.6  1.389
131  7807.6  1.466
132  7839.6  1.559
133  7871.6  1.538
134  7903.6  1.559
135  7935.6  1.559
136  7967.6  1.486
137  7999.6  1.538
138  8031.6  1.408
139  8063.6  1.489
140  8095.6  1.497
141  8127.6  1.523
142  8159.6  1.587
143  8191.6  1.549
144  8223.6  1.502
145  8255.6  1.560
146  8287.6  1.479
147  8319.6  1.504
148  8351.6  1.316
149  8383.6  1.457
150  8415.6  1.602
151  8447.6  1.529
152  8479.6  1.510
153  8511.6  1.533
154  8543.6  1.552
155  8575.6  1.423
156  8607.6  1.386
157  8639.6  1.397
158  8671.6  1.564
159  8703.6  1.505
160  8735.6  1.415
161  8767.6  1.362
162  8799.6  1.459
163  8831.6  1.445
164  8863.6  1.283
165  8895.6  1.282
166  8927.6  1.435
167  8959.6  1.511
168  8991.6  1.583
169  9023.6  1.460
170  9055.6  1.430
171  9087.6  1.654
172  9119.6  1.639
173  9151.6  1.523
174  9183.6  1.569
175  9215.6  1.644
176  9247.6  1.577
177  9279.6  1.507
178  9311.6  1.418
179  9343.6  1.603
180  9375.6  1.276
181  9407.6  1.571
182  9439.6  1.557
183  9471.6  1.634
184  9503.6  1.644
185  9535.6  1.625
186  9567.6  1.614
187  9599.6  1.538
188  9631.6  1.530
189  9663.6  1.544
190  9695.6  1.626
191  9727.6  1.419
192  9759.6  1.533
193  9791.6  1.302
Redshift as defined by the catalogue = 0.718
